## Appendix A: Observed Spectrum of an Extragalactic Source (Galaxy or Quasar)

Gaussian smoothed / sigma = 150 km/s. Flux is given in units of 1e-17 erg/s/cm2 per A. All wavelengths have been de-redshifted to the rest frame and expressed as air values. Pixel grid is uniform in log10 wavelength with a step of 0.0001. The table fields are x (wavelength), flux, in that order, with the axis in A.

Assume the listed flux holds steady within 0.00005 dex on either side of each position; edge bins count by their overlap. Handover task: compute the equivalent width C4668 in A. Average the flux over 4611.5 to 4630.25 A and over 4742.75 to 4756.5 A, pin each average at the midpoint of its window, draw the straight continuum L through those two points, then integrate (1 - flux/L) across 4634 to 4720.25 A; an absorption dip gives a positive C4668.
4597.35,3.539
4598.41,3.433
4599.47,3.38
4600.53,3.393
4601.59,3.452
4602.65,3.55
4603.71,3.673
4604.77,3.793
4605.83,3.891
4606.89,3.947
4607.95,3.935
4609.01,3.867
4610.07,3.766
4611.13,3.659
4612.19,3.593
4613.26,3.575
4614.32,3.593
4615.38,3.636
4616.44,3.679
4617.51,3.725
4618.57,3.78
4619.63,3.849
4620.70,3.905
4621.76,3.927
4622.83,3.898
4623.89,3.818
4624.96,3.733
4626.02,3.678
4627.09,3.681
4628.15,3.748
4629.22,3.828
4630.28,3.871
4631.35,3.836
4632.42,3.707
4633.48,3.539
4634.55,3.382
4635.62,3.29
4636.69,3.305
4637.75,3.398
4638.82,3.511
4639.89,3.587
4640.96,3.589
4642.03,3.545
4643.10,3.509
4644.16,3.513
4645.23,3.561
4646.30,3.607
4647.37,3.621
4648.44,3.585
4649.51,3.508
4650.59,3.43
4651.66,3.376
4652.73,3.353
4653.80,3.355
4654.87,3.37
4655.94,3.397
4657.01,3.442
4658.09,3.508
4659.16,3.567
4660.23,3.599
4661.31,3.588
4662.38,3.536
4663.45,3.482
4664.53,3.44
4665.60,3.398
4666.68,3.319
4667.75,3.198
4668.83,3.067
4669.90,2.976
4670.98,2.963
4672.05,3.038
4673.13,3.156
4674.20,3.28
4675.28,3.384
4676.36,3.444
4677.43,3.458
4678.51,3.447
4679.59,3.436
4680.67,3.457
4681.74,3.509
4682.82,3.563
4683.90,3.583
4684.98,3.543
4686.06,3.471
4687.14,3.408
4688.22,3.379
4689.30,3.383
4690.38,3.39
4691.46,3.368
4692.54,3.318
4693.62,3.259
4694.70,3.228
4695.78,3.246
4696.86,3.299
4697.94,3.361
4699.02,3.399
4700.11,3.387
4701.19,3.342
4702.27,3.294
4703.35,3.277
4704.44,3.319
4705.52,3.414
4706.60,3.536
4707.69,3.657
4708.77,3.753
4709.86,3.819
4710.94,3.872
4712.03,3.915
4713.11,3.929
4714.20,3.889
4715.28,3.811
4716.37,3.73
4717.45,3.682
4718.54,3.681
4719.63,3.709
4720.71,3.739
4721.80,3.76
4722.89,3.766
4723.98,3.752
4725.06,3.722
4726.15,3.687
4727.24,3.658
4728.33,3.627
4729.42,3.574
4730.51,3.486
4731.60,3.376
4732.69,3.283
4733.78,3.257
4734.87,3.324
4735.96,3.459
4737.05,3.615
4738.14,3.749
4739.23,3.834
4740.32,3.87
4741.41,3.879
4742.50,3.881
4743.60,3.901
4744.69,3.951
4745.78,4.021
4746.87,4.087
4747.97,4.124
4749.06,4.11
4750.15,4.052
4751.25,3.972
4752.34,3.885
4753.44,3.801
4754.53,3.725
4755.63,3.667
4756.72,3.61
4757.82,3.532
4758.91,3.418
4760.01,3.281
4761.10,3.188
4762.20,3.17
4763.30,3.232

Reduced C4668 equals 8.3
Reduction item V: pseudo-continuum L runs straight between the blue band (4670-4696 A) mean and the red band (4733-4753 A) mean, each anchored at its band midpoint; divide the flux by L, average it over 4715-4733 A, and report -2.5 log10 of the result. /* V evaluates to 0.01 mag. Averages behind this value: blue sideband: 3.36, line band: 3.65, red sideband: 3.83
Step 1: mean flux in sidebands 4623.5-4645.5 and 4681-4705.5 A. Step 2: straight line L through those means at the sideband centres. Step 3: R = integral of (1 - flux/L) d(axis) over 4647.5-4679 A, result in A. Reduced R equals 1.11 A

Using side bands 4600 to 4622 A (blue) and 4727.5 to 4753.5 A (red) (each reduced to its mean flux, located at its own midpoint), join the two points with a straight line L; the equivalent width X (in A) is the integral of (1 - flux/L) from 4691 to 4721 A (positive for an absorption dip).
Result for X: 1.6 A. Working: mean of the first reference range 3.72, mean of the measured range 3.54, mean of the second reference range 3.75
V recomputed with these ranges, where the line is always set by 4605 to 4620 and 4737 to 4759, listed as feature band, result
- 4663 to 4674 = 0.18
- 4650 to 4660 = 0.11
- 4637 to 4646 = 0.07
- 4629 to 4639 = 0.06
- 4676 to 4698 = 0.12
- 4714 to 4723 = 0.02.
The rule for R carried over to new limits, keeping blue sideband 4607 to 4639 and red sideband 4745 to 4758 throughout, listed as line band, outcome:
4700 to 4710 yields 0.92 A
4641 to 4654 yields 0.80 A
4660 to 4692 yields 3.42 A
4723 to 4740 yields 1.29 A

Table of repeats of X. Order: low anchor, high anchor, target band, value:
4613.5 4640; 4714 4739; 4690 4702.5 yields 1.1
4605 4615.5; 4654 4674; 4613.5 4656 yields -0.5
